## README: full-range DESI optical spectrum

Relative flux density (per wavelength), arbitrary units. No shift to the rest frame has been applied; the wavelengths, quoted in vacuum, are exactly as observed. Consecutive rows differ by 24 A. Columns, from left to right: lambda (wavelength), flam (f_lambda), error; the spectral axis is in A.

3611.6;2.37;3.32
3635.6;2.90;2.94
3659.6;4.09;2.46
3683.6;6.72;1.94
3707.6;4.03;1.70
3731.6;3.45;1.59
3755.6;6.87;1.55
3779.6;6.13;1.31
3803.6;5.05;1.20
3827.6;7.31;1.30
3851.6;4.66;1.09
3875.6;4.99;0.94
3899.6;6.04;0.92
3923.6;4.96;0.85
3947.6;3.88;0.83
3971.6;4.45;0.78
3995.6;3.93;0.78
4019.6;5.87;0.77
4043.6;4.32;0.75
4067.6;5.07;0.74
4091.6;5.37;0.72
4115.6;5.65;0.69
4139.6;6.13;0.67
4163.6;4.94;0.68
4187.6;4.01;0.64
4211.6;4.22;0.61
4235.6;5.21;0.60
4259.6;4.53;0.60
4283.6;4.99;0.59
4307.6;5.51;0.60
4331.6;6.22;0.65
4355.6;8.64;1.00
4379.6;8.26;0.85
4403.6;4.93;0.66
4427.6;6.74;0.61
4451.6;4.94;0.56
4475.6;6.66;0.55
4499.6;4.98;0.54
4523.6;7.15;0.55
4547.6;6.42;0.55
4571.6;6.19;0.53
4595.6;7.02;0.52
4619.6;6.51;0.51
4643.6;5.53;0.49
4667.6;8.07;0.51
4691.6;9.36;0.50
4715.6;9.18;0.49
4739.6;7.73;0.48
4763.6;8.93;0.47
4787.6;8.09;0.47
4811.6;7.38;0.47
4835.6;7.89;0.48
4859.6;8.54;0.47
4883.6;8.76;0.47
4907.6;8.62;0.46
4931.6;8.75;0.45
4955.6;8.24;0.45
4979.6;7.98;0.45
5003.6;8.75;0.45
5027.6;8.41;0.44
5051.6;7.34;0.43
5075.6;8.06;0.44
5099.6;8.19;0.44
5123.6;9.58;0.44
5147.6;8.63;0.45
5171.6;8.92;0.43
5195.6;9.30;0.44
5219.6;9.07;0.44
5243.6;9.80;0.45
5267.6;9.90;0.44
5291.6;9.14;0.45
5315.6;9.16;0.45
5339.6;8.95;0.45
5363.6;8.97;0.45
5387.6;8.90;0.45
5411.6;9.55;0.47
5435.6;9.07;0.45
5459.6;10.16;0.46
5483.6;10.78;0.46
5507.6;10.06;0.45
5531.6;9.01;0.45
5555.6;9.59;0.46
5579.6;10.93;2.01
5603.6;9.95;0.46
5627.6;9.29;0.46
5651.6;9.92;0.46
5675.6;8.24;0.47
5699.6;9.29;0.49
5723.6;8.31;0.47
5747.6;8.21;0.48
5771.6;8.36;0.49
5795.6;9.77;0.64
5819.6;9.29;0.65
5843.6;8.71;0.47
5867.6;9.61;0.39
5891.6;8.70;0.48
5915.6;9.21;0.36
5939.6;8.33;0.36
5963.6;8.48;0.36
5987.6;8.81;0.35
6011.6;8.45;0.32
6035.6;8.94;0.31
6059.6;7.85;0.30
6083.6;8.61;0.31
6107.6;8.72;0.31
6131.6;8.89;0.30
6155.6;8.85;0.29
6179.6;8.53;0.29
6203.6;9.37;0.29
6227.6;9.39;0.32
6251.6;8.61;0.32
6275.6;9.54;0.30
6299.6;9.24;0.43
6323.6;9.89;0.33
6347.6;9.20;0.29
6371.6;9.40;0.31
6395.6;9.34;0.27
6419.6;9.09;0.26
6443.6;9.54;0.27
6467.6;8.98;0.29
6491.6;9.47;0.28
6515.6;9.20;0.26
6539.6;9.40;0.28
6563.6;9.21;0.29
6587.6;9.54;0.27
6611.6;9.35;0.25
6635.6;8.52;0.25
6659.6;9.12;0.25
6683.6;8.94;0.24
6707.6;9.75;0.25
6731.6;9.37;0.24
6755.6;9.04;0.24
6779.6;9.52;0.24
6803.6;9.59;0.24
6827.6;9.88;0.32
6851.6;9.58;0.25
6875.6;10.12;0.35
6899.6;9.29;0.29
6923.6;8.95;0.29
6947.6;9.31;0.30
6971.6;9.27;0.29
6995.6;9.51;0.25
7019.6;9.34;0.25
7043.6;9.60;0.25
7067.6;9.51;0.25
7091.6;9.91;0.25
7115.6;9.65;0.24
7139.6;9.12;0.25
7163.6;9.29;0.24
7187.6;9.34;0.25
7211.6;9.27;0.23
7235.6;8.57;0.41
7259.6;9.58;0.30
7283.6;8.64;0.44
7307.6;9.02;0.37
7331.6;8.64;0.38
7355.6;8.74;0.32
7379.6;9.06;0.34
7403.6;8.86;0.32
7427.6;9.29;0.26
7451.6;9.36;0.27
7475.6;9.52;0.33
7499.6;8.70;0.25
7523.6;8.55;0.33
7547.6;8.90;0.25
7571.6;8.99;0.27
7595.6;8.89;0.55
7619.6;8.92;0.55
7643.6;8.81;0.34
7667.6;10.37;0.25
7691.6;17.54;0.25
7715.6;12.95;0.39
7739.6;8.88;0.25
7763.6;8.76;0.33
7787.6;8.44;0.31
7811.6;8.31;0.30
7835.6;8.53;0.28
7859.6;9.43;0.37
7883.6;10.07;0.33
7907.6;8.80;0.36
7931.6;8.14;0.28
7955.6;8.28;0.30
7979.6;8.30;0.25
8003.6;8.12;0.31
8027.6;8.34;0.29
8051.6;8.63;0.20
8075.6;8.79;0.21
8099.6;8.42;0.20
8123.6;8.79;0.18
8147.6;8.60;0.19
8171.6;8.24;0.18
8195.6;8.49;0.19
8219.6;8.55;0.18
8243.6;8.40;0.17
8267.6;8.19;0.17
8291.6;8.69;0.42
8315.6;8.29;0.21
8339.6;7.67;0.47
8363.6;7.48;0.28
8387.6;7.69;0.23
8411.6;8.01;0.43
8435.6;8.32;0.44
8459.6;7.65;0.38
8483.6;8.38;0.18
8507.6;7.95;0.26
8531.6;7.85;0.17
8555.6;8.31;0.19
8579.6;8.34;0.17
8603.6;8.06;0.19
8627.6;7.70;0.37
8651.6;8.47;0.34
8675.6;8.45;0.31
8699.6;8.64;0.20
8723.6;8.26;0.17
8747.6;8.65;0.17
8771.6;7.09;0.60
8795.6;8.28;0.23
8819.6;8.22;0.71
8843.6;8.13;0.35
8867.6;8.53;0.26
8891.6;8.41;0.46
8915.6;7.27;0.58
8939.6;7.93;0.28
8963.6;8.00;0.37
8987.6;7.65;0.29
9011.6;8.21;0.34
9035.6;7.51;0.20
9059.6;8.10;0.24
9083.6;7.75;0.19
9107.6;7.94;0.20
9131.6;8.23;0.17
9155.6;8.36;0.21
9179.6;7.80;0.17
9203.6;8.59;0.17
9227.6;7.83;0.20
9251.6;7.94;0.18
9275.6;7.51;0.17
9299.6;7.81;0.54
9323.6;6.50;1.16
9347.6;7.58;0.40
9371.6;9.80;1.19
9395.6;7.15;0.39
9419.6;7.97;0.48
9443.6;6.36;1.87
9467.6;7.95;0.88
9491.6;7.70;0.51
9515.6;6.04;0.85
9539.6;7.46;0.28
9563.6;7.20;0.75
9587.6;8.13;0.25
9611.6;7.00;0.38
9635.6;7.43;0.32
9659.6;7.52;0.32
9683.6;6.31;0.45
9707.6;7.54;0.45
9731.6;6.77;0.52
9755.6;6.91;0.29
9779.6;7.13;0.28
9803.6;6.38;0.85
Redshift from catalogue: 0.17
